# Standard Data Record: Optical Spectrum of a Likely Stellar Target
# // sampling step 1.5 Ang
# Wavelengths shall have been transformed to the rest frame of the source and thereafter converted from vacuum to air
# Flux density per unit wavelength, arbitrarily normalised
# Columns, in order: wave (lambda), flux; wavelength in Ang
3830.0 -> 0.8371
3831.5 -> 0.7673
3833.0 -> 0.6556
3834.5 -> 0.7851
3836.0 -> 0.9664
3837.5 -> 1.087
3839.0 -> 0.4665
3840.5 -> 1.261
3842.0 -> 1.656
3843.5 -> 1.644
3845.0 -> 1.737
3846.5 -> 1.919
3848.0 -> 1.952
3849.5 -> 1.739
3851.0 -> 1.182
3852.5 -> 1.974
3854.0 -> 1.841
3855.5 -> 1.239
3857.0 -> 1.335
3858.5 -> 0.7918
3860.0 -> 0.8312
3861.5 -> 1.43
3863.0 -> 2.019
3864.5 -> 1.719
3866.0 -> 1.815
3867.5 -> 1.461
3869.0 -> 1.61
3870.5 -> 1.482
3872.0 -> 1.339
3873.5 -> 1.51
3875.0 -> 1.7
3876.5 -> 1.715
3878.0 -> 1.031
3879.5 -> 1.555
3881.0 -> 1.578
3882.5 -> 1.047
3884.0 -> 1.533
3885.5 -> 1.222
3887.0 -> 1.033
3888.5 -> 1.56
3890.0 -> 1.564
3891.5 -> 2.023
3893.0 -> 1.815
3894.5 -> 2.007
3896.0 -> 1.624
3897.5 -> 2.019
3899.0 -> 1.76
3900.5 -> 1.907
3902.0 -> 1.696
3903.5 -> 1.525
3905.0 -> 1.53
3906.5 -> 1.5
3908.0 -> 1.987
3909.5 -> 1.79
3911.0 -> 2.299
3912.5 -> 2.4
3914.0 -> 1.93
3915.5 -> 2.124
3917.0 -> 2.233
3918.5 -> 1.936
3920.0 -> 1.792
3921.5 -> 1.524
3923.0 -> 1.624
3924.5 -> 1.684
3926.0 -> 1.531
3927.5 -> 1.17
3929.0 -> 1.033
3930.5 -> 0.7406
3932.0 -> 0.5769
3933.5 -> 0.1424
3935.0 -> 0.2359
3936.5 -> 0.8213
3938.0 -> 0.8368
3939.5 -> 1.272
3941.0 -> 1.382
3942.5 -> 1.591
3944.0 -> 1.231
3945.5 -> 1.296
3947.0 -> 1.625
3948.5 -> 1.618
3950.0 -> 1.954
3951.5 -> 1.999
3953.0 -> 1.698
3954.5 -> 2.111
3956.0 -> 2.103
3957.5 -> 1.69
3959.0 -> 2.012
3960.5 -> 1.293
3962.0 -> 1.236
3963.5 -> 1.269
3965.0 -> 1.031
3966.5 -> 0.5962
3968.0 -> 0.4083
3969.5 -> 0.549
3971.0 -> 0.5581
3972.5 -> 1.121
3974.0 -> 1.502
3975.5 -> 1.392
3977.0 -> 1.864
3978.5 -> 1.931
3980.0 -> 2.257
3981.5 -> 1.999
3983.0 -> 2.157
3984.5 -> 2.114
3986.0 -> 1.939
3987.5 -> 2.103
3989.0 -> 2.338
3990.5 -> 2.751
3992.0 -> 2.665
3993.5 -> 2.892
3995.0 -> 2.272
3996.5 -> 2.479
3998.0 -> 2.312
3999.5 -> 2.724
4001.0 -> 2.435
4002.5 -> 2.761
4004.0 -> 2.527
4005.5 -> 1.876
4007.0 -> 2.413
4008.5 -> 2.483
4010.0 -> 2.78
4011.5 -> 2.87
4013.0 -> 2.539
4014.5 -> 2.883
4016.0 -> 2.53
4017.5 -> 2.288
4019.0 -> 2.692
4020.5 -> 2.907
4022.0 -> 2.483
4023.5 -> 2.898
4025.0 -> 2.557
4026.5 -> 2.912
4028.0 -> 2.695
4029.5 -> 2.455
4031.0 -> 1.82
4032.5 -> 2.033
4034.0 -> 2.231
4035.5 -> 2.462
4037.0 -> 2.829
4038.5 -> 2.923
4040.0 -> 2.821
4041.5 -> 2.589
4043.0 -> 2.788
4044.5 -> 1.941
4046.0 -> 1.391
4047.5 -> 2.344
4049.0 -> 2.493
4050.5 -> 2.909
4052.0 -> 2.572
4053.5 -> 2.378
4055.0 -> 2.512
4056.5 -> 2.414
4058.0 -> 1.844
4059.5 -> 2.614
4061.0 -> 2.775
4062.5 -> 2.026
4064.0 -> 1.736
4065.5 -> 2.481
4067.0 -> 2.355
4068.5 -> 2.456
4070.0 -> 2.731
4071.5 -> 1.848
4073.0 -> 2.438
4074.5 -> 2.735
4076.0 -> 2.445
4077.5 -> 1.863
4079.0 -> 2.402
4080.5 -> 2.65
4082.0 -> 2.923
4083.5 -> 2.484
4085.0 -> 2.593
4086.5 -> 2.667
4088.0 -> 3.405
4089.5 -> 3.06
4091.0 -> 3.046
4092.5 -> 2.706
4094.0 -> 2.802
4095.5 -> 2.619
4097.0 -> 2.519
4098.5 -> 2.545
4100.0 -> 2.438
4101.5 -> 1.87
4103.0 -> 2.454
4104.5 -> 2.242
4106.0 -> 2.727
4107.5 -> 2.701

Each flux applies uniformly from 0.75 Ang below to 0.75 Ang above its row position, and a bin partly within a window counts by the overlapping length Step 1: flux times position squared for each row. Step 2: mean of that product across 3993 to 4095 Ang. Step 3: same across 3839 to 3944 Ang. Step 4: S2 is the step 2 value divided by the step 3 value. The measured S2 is 1.8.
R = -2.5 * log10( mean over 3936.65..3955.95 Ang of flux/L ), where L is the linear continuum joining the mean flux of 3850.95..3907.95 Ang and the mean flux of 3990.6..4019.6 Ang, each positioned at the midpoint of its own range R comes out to 0.33 mag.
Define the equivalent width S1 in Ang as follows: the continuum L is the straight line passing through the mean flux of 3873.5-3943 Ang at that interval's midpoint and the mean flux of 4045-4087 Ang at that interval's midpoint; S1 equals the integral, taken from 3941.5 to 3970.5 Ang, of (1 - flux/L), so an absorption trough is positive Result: 5.56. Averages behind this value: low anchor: 1.51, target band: 1.43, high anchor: 2.39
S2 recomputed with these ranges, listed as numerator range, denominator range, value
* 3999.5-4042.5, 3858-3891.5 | 1.90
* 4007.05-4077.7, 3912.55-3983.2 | 1.82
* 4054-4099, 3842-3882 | 1.82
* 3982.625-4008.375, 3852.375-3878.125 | 1.72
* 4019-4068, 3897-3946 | 1.75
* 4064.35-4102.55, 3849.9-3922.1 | 1.72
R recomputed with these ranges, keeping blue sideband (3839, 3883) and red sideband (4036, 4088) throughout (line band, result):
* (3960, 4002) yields 0.16 mag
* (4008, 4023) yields -0.19 mag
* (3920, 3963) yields 0.35 mag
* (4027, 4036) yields 0.01 mag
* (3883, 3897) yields 0.03 mag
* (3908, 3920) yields -0.18 mag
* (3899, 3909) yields 0.01 mag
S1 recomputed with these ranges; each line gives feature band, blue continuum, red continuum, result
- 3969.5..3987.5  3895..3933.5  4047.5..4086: 2.76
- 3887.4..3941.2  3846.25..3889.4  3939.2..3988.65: -1.02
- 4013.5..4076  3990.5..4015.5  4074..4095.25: 4.07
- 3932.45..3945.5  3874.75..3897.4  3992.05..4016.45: 6.87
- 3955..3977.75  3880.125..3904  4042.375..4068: 8.06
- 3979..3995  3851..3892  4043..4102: -2.08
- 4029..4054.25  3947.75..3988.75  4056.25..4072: -3.28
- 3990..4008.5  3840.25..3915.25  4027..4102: -2.78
